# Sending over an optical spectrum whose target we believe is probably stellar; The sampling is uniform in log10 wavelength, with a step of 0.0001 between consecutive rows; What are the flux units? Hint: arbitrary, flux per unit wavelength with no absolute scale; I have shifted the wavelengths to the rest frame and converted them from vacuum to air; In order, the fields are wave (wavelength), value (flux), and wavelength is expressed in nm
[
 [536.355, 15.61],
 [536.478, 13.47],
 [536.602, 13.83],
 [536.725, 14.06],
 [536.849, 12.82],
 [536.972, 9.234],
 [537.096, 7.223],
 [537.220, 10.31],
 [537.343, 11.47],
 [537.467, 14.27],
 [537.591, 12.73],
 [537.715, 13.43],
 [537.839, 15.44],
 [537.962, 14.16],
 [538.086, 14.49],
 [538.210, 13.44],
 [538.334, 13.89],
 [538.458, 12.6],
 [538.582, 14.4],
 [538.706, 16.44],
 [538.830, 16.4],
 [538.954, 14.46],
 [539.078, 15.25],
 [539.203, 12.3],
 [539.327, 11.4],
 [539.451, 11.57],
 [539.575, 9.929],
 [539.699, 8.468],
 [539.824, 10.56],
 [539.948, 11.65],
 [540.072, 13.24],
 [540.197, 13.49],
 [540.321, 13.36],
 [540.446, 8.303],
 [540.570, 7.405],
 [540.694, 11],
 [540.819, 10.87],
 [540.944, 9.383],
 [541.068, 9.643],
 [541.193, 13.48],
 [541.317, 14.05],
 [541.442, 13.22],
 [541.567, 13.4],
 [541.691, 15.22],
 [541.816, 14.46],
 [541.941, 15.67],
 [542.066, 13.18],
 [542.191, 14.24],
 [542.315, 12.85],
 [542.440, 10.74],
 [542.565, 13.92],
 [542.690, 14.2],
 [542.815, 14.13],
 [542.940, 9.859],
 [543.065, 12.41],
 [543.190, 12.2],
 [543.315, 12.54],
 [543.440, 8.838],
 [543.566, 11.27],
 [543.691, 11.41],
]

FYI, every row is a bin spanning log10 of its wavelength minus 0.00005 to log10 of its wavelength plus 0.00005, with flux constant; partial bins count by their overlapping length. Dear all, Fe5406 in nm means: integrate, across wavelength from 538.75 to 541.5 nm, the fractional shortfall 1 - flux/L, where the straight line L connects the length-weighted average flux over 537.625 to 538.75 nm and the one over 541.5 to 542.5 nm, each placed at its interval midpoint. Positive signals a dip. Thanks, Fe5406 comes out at 0.42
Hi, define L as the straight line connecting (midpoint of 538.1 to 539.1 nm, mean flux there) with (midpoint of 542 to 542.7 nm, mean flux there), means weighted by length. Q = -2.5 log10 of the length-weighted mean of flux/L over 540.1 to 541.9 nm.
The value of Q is 0.14 mag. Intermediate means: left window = 14.6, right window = 13.1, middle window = 12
